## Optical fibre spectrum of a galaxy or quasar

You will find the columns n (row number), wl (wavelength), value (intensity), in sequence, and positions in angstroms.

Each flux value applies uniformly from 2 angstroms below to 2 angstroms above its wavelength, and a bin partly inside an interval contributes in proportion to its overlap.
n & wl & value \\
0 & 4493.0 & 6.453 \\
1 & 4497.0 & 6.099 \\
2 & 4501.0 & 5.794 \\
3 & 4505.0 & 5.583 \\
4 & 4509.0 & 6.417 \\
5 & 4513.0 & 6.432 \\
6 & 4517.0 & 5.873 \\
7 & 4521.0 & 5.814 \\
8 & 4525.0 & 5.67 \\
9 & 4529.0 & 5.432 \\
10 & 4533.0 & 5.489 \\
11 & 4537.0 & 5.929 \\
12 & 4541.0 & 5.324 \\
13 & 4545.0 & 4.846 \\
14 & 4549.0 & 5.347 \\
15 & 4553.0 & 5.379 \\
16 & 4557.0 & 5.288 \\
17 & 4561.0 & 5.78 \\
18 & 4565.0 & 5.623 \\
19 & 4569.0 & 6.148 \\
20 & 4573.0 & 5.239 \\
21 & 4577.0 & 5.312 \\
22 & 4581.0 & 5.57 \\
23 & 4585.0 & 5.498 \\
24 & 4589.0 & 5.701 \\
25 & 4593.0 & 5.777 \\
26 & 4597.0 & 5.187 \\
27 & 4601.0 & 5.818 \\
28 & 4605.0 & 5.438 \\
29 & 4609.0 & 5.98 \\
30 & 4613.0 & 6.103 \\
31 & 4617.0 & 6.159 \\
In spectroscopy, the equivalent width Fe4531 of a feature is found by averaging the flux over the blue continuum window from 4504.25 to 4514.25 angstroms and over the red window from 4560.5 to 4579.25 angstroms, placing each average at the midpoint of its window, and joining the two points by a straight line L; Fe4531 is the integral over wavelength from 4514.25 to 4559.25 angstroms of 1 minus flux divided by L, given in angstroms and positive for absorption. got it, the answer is 3.2 angstroms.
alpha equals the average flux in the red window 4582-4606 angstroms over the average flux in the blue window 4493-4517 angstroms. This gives 0.9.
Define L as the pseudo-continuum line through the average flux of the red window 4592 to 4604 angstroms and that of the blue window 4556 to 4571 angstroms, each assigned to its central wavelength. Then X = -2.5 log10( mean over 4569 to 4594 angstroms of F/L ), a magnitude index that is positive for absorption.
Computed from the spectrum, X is 0.02 mag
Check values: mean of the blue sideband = 5.74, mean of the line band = 5.56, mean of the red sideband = 5.57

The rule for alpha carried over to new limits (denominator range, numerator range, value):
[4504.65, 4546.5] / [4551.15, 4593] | 0.97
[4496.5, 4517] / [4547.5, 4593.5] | 0.92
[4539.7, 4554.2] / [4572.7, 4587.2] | 1.04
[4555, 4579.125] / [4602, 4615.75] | 1.05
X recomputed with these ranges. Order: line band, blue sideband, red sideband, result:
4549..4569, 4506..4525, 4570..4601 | 0.03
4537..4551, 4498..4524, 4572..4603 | 0.10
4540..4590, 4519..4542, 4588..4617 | 0.04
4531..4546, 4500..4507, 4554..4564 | 0.03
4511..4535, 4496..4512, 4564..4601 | 0.02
